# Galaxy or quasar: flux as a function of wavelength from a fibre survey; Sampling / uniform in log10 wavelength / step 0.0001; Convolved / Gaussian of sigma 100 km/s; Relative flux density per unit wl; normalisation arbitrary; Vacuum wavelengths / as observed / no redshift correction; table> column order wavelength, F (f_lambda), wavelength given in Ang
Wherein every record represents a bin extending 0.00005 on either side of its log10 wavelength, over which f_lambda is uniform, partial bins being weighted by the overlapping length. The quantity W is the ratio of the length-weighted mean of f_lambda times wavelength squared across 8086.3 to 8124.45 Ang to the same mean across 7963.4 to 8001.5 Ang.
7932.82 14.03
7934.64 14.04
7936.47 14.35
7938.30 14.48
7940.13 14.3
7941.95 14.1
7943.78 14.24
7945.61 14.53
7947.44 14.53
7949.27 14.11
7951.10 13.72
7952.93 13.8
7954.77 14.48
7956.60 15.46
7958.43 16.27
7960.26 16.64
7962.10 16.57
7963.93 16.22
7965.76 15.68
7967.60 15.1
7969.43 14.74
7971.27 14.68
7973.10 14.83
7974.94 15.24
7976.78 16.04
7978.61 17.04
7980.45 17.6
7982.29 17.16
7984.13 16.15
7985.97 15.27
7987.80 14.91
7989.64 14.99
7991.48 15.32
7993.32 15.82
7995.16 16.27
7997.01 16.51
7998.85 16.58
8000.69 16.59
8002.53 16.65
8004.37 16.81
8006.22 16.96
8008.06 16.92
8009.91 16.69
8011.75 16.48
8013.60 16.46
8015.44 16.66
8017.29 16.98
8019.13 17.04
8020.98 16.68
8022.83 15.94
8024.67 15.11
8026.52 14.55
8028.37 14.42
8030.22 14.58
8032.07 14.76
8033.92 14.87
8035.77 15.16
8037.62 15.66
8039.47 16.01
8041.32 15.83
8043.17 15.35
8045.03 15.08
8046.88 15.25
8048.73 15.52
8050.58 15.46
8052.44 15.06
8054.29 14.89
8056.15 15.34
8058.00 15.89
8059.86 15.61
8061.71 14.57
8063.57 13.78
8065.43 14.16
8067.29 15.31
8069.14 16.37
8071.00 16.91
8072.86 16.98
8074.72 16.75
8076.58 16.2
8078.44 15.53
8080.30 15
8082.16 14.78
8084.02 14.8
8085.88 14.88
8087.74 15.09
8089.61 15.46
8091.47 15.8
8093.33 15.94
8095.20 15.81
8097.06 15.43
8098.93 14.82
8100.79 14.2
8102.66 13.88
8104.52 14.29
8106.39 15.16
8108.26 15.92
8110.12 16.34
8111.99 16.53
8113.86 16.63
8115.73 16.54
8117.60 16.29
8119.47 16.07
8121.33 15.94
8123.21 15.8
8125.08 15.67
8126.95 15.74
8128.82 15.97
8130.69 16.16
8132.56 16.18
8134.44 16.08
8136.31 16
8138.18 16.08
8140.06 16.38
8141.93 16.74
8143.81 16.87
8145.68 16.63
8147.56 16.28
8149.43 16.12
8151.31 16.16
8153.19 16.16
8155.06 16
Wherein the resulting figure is 1.01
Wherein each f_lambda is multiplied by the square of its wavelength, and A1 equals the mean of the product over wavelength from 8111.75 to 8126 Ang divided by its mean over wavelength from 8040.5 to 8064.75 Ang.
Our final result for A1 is 1.08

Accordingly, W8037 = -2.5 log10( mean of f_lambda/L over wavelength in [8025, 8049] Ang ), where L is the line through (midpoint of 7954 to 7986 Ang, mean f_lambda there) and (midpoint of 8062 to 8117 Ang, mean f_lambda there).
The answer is 0.04 mag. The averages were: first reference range 15.9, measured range 15.1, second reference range 15.5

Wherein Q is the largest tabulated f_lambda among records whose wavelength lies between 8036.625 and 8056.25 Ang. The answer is 16.01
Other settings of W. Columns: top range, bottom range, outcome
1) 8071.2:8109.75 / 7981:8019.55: 0.96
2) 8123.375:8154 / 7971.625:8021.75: 1.03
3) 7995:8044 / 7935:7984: 1.07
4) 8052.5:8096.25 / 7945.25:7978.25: 1.05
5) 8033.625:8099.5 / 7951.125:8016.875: 0.99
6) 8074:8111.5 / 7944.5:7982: 1.03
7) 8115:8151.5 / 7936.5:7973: 1.13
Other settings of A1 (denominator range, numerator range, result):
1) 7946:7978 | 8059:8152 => 1.07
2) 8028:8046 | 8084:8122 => 1.04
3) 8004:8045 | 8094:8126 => 1.00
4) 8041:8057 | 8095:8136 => 1.04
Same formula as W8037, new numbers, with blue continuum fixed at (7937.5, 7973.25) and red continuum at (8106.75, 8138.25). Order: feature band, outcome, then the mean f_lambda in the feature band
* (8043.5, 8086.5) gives 0.02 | 15.4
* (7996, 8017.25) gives -0.09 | 16.7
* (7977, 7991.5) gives -0.07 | 16.1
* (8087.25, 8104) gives 0.05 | 15.1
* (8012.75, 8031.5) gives -0.03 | 15.8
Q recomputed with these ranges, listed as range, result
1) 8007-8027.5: 17.04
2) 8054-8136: 16.98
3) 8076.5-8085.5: 16.2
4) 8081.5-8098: 15.94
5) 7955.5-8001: 17.6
